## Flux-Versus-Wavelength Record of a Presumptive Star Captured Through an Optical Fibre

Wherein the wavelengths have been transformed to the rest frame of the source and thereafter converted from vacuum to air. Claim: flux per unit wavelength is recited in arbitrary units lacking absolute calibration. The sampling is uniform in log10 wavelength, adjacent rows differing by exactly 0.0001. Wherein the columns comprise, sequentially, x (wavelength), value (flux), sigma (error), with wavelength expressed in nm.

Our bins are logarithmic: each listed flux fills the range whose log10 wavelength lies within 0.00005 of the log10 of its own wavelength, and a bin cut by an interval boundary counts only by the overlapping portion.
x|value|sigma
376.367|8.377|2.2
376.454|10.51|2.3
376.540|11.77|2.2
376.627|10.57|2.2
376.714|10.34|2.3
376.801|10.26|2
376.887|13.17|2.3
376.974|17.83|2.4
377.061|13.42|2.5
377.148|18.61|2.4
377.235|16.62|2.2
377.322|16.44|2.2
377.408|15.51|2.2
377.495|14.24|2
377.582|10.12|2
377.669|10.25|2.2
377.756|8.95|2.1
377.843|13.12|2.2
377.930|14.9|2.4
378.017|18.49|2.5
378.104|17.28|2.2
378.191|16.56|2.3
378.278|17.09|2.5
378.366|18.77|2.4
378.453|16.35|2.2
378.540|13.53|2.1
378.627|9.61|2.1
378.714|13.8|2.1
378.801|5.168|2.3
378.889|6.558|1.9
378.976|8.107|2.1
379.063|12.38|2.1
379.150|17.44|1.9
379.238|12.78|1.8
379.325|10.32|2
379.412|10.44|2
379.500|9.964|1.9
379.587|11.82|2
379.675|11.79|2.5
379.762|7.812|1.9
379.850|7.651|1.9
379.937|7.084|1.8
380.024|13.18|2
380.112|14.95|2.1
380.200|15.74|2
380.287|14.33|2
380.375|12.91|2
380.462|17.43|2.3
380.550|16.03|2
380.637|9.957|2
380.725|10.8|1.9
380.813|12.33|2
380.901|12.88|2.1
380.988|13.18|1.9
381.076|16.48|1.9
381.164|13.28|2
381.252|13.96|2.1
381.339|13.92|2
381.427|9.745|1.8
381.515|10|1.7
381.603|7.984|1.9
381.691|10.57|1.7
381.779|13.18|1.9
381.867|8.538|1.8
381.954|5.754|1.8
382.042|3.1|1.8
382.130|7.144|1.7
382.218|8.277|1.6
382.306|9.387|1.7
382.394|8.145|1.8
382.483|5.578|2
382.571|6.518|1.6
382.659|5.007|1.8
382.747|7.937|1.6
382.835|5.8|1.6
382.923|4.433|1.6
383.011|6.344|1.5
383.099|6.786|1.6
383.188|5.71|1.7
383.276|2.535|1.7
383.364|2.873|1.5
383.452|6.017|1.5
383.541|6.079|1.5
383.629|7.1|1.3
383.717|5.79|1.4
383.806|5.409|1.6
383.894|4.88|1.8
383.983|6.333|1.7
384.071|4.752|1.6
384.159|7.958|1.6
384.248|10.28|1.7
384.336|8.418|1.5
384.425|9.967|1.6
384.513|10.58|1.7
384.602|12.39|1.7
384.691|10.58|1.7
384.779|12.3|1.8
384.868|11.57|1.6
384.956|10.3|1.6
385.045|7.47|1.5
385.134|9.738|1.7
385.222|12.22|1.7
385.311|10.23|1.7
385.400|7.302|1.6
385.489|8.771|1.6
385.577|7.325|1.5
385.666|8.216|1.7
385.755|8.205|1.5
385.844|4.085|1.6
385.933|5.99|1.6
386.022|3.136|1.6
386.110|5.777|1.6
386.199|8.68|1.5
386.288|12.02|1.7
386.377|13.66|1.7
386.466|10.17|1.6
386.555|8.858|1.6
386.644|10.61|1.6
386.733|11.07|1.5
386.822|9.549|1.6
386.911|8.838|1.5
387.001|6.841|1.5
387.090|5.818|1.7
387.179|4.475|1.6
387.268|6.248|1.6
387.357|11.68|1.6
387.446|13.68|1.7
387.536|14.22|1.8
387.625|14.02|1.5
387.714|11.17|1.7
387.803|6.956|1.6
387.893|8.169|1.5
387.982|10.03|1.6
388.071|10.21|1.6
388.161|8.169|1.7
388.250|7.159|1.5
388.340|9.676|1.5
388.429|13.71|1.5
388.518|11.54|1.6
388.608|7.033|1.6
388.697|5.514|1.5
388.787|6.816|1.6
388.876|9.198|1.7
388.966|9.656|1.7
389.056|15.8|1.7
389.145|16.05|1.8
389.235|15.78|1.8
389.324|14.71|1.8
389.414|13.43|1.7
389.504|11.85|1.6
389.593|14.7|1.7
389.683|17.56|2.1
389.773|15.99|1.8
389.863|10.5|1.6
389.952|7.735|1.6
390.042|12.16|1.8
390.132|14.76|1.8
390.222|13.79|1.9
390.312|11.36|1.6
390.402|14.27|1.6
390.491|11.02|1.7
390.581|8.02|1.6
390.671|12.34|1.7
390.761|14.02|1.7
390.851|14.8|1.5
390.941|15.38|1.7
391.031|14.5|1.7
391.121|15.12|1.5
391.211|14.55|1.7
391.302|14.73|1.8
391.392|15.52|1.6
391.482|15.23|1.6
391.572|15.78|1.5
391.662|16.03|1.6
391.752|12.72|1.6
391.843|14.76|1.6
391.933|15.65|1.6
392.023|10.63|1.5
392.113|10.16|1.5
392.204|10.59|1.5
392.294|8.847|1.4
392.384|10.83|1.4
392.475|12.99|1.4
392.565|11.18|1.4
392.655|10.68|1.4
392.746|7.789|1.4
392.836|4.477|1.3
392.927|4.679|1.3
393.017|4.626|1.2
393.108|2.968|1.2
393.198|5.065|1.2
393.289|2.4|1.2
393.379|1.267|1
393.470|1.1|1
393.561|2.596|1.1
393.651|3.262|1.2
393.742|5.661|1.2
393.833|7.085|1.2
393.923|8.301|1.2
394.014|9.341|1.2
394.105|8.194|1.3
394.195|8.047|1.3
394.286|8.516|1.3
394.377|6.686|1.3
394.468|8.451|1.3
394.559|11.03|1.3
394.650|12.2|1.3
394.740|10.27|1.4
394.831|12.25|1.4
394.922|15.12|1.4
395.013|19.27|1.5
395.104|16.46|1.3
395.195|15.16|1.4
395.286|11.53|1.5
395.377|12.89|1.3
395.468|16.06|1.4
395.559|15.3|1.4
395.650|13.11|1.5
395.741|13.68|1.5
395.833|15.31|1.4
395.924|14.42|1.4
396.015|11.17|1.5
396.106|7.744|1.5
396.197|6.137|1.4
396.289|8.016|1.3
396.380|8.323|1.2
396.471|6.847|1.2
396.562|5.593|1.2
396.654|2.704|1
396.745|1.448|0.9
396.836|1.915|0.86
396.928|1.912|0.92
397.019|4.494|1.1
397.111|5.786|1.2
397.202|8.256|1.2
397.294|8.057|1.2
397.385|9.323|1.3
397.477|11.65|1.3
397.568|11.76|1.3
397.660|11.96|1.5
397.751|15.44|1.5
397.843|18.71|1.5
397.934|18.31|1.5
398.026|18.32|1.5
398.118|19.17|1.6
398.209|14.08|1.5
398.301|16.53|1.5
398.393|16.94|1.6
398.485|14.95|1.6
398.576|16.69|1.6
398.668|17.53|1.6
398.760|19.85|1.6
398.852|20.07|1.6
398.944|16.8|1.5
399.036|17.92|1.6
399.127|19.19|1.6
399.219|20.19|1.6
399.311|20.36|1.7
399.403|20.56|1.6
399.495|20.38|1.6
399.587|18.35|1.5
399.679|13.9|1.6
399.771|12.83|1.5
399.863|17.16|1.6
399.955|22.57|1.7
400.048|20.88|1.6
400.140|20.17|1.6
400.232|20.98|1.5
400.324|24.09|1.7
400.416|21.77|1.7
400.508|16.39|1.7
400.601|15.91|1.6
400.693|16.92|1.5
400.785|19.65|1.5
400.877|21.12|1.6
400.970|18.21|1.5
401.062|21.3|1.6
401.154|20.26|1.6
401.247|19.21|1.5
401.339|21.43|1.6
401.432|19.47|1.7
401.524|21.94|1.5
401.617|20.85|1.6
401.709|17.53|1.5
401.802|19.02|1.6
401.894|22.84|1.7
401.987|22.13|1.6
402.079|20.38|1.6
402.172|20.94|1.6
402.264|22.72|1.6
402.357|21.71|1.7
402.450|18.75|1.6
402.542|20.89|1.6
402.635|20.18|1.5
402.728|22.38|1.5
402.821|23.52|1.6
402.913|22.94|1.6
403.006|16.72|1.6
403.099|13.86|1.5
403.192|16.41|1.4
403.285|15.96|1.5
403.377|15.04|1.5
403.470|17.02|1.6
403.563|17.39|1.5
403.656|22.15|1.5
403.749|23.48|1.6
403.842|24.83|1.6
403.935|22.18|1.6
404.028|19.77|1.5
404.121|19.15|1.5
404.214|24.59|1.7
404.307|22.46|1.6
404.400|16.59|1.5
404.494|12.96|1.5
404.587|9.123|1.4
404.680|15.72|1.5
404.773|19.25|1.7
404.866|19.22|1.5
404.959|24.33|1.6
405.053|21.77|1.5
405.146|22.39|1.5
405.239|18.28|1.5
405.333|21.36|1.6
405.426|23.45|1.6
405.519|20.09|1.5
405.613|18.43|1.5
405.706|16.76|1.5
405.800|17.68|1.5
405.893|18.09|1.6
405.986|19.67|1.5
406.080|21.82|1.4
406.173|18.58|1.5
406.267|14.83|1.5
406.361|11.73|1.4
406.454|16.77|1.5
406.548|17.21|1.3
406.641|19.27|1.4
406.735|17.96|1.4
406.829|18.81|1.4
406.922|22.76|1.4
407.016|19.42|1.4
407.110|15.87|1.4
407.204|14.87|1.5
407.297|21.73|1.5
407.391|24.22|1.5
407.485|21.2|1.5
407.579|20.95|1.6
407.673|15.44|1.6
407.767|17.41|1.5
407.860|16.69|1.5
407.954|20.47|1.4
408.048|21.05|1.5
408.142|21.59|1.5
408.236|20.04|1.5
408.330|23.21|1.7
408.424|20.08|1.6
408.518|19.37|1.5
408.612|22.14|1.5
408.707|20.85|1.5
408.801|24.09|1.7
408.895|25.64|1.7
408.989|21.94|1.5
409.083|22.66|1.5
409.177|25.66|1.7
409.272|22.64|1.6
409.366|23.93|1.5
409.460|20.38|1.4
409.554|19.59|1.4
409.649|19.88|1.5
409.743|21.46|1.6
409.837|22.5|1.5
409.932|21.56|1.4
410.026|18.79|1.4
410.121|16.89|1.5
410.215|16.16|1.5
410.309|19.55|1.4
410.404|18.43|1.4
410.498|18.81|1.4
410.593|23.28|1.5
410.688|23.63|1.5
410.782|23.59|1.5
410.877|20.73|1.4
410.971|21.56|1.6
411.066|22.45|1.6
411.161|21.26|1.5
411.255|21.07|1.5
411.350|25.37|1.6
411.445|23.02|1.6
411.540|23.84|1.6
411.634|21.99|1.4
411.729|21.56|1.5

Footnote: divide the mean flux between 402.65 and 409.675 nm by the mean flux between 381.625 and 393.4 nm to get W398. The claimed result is 2.05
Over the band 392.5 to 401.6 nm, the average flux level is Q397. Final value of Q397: 12.9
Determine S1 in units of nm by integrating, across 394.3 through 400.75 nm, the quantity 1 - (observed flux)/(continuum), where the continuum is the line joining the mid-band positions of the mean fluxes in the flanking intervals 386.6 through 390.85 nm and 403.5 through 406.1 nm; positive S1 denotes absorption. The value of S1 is 0.813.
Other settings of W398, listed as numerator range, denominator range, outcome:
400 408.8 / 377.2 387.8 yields 1.94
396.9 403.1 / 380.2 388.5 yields 1.96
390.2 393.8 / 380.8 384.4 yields 1.28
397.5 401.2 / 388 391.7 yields 1.45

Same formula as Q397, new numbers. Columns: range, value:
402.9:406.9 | 18.7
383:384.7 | 6.98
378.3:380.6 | 12.2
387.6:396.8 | 10.6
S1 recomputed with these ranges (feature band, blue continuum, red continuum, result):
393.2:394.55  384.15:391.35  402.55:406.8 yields 0.771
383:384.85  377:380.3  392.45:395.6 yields 0.665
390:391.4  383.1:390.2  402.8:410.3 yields -0.234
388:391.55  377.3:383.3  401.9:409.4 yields 0.483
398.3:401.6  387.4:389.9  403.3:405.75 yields -0.344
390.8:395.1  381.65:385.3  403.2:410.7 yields 0.802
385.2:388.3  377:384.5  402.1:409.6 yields 0.933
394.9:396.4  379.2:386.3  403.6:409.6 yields 0.198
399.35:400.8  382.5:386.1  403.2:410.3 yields -0.257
